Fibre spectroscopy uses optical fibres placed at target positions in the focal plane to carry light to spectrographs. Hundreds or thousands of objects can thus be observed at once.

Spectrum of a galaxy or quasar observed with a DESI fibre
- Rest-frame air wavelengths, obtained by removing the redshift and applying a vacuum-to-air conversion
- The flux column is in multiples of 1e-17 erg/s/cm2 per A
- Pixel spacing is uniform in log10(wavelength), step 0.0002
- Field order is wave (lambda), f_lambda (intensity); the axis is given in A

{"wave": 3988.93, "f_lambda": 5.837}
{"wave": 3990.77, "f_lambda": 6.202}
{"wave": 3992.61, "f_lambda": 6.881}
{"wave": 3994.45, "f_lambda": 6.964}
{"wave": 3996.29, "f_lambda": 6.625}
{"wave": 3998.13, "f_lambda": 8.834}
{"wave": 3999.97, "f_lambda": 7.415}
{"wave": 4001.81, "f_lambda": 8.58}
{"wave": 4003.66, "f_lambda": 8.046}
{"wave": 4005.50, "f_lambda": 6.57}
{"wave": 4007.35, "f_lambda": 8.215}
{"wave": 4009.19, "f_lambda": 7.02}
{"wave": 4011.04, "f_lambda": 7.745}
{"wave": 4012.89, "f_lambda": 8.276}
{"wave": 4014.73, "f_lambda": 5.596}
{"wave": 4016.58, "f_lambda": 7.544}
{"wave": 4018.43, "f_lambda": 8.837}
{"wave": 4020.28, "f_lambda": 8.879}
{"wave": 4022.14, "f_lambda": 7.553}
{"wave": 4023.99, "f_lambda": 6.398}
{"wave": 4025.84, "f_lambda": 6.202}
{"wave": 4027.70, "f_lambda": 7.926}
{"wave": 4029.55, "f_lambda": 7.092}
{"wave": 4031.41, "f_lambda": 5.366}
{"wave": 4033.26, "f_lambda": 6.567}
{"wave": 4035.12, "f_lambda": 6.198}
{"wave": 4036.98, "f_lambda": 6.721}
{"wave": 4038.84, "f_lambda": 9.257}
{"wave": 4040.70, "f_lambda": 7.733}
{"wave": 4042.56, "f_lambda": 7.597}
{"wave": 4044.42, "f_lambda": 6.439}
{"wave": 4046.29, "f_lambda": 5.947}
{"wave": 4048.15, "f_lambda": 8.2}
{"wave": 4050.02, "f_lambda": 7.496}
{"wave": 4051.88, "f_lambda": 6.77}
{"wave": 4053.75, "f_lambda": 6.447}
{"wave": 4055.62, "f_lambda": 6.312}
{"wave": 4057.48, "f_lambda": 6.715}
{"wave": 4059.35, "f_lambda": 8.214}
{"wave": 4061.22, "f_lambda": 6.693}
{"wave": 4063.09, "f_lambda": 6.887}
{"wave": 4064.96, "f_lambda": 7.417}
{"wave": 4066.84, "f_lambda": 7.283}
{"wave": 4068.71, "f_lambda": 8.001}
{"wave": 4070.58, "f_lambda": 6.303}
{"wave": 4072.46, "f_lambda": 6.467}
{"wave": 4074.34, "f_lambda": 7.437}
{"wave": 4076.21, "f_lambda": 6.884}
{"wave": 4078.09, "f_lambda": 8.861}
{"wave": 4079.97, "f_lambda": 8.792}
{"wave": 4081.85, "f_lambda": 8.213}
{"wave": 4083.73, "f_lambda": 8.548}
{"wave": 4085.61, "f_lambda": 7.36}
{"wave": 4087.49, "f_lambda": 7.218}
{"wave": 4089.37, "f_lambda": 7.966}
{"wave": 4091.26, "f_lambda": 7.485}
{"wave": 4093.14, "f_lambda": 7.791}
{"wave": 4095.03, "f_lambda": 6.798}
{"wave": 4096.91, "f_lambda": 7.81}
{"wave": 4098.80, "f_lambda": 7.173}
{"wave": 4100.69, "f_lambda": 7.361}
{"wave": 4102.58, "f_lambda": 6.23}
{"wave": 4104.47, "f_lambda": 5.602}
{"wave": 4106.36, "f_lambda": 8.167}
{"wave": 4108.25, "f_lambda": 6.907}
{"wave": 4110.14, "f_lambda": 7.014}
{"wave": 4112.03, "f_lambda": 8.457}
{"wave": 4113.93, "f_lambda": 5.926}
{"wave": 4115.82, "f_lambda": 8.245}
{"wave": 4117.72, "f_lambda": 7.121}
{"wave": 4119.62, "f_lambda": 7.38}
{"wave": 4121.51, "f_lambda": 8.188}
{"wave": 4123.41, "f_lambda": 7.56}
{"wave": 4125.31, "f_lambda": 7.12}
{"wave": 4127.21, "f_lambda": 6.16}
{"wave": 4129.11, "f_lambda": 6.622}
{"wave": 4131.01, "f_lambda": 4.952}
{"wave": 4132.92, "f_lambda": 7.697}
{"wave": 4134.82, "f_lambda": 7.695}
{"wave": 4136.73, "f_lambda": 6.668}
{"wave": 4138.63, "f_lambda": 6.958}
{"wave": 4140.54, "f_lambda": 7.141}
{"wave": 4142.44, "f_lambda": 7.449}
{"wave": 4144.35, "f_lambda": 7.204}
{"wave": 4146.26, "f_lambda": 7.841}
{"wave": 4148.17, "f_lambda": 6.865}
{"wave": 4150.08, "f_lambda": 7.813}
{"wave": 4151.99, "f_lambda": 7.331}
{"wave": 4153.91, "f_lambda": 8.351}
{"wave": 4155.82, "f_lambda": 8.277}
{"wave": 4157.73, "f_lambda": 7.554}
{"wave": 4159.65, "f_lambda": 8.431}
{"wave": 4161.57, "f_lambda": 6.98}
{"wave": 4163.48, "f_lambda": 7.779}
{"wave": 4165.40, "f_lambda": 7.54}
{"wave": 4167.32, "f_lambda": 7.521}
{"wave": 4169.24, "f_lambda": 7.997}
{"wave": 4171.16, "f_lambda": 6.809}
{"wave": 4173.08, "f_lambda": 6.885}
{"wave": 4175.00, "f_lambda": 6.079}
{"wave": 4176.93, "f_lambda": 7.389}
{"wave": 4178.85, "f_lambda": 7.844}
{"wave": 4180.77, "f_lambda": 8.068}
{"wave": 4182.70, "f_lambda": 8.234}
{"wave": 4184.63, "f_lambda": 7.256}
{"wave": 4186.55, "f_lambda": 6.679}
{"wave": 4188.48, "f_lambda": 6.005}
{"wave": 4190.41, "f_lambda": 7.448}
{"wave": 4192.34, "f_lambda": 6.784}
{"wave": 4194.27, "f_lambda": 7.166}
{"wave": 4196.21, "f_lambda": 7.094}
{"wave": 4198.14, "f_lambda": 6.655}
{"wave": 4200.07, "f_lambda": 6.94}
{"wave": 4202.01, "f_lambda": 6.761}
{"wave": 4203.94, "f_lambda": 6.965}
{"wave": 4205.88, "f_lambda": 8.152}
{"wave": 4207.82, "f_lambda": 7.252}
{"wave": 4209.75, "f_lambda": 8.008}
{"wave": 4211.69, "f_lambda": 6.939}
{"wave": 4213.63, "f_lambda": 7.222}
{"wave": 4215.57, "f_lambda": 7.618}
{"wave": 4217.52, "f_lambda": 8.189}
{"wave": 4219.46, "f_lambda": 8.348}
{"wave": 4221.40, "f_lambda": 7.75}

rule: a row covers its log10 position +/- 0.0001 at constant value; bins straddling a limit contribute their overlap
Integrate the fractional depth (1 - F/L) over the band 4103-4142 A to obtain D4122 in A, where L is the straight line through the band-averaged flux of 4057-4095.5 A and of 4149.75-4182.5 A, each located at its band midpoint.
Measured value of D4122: 2.4 A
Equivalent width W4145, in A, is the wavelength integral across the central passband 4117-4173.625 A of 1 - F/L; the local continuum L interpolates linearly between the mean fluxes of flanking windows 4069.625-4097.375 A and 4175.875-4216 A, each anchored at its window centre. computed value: 0.54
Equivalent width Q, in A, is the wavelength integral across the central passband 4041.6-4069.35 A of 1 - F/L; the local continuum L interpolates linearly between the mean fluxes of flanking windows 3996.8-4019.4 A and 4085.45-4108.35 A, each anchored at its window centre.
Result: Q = 1.4 A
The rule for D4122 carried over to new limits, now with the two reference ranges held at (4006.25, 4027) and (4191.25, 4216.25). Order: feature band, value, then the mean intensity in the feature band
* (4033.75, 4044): 0.04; 7.41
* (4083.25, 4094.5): -0.45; 7.66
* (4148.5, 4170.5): -1.45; 7.74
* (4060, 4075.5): 0.67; 7.08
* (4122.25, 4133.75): 0.95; 6.7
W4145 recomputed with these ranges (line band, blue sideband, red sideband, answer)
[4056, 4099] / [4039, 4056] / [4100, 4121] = -2.12 A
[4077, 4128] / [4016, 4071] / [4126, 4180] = -1.63 A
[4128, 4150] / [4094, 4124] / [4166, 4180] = 0.63 A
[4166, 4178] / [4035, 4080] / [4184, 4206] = -0.24 A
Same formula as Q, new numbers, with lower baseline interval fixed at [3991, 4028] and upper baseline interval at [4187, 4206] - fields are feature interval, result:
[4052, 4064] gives 0.76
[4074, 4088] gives -1.33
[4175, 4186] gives -0.93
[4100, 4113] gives 0.17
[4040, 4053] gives 0.38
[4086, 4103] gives -0.28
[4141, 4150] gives -0.37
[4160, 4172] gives -0.81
